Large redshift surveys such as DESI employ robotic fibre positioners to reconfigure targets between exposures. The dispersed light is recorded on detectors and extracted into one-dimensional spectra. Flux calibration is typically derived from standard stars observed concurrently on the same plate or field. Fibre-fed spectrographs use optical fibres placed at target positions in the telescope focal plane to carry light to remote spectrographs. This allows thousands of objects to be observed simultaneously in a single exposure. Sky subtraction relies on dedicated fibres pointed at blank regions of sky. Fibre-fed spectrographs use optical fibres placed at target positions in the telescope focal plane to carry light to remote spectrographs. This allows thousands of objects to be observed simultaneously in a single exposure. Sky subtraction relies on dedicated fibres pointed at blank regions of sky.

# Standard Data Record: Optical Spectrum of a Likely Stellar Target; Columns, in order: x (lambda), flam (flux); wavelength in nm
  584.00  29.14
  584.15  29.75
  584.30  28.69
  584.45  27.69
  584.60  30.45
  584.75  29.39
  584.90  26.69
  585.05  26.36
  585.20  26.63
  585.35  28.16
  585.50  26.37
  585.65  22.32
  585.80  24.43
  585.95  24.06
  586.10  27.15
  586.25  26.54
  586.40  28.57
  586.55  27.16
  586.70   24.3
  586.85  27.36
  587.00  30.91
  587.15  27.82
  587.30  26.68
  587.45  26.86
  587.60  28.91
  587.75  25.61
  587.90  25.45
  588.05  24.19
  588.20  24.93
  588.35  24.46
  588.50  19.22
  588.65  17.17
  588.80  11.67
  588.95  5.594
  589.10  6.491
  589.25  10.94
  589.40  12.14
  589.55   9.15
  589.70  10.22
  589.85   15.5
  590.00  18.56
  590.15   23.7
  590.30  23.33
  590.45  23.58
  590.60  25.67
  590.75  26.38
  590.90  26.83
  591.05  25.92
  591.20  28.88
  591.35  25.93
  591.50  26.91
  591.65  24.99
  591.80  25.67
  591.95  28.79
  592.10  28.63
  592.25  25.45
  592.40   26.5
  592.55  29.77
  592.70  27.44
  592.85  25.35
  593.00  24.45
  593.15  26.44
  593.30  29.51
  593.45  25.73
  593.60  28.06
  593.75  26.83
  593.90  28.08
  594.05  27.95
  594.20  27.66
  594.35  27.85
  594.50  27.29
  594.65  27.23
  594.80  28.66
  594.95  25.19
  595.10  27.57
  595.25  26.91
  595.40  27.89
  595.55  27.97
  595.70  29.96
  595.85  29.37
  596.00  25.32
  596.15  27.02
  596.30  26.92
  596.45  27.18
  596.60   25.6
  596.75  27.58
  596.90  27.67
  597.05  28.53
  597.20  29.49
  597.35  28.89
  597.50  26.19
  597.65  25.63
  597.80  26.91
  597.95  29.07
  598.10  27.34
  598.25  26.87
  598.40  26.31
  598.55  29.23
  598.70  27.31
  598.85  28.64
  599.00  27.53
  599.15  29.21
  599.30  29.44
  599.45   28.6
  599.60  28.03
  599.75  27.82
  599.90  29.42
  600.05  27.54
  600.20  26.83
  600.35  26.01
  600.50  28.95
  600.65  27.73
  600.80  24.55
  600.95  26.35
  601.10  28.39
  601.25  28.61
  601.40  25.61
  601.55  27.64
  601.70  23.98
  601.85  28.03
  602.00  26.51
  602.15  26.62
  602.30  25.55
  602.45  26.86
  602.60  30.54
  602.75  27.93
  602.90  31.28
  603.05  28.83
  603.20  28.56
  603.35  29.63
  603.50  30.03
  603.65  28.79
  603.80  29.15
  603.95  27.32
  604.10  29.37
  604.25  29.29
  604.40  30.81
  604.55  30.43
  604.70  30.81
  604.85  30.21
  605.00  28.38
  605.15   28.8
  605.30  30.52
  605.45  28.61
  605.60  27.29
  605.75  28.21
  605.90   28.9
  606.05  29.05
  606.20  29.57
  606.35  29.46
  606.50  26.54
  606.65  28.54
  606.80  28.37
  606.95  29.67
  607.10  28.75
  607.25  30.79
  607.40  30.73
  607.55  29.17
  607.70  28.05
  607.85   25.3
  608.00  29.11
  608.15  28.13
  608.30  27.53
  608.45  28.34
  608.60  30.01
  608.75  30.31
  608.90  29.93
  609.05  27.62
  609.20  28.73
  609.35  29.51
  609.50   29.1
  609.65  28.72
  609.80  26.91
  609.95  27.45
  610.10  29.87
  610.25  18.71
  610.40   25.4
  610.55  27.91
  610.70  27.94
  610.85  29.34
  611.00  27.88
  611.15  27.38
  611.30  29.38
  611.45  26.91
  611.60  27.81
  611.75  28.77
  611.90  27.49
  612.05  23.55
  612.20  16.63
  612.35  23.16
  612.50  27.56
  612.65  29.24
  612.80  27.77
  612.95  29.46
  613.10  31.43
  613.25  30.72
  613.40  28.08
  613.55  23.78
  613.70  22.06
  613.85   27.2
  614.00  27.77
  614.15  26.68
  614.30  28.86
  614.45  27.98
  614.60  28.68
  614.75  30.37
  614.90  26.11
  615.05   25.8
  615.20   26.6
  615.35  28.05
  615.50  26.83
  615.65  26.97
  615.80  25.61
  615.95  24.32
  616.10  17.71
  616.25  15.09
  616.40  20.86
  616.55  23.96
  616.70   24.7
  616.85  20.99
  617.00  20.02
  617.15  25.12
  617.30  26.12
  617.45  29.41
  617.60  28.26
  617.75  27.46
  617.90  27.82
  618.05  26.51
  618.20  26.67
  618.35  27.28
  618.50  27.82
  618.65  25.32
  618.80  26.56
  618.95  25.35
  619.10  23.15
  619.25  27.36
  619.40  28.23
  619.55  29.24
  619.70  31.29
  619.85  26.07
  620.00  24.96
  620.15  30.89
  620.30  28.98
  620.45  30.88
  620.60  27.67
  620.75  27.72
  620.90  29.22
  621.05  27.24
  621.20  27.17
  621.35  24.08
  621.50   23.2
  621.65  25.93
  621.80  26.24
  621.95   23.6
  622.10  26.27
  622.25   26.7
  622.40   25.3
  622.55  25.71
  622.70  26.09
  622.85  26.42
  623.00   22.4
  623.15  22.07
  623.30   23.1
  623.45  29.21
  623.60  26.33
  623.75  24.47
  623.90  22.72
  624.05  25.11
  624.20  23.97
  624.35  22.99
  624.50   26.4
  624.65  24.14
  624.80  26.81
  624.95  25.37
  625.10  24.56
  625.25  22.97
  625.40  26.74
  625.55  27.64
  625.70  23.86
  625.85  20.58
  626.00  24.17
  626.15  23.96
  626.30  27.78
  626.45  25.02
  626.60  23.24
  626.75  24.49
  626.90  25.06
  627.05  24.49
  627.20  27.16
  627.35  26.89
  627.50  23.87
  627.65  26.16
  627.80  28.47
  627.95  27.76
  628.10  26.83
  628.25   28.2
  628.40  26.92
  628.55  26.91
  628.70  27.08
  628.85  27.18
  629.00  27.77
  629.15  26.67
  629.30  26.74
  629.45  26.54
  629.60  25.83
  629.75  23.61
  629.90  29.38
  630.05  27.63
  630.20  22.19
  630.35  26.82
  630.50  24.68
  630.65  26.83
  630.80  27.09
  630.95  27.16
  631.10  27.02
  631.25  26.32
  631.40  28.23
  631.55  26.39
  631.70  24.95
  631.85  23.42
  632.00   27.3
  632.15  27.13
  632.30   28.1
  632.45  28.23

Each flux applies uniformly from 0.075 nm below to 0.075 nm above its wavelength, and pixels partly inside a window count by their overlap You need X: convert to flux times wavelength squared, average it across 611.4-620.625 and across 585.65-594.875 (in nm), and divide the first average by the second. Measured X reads 1.2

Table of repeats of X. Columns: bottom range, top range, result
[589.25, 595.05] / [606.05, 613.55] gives 1.20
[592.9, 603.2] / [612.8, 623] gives 1.02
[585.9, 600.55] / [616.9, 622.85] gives 1.14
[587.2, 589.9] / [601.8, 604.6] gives 1.66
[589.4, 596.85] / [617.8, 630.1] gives 1.13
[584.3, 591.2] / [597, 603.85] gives 1.26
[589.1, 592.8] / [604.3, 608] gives 1.35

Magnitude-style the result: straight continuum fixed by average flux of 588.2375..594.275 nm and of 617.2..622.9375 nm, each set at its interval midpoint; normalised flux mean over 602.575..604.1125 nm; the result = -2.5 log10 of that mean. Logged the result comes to -0.19 mag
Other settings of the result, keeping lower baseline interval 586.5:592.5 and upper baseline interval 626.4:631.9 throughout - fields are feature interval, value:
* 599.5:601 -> -0.165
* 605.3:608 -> -0.190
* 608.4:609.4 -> -0.199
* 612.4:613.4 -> -0.178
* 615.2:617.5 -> 0.057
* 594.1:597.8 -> -0.189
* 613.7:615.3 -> -0.104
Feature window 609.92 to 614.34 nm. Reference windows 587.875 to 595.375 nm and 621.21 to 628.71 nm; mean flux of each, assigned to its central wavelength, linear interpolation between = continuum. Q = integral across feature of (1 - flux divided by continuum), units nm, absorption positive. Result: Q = -0.41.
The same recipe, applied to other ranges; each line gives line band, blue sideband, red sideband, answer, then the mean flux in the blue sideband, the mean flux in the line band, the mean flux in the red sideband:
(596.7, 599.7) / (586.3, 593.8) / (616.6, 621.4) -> -0.44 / 23.4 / 27.9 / 26.9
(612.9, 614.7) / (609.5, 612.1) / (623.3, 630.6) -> -0.05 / 27.2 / 27.7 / 25.7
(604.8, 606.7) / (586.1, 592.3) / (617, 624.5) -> -0.32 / 22.7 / 28.8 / 26.3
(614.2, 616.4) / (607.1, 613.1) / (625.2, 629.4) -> 0.14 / 27.7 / 25.5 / 25.9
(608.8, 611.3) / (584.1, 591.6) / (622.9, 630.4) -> -0.32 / 23.4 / 27.7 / 25.5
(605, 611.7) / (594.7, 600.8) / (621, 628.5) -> -0.40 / 27.7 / 28.3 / 25.3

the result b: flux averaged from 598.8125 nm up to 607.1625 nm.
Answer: 28.4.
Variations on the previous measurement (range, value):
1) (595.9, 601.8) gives 27.4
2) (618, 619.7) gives 26.9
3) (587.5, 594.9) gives 23.4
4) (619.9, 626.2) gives 25.6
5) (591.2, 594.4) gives 27.1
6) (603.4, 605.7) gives 29.3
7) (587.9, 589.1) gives 17.9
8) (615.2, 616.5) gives 23.4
